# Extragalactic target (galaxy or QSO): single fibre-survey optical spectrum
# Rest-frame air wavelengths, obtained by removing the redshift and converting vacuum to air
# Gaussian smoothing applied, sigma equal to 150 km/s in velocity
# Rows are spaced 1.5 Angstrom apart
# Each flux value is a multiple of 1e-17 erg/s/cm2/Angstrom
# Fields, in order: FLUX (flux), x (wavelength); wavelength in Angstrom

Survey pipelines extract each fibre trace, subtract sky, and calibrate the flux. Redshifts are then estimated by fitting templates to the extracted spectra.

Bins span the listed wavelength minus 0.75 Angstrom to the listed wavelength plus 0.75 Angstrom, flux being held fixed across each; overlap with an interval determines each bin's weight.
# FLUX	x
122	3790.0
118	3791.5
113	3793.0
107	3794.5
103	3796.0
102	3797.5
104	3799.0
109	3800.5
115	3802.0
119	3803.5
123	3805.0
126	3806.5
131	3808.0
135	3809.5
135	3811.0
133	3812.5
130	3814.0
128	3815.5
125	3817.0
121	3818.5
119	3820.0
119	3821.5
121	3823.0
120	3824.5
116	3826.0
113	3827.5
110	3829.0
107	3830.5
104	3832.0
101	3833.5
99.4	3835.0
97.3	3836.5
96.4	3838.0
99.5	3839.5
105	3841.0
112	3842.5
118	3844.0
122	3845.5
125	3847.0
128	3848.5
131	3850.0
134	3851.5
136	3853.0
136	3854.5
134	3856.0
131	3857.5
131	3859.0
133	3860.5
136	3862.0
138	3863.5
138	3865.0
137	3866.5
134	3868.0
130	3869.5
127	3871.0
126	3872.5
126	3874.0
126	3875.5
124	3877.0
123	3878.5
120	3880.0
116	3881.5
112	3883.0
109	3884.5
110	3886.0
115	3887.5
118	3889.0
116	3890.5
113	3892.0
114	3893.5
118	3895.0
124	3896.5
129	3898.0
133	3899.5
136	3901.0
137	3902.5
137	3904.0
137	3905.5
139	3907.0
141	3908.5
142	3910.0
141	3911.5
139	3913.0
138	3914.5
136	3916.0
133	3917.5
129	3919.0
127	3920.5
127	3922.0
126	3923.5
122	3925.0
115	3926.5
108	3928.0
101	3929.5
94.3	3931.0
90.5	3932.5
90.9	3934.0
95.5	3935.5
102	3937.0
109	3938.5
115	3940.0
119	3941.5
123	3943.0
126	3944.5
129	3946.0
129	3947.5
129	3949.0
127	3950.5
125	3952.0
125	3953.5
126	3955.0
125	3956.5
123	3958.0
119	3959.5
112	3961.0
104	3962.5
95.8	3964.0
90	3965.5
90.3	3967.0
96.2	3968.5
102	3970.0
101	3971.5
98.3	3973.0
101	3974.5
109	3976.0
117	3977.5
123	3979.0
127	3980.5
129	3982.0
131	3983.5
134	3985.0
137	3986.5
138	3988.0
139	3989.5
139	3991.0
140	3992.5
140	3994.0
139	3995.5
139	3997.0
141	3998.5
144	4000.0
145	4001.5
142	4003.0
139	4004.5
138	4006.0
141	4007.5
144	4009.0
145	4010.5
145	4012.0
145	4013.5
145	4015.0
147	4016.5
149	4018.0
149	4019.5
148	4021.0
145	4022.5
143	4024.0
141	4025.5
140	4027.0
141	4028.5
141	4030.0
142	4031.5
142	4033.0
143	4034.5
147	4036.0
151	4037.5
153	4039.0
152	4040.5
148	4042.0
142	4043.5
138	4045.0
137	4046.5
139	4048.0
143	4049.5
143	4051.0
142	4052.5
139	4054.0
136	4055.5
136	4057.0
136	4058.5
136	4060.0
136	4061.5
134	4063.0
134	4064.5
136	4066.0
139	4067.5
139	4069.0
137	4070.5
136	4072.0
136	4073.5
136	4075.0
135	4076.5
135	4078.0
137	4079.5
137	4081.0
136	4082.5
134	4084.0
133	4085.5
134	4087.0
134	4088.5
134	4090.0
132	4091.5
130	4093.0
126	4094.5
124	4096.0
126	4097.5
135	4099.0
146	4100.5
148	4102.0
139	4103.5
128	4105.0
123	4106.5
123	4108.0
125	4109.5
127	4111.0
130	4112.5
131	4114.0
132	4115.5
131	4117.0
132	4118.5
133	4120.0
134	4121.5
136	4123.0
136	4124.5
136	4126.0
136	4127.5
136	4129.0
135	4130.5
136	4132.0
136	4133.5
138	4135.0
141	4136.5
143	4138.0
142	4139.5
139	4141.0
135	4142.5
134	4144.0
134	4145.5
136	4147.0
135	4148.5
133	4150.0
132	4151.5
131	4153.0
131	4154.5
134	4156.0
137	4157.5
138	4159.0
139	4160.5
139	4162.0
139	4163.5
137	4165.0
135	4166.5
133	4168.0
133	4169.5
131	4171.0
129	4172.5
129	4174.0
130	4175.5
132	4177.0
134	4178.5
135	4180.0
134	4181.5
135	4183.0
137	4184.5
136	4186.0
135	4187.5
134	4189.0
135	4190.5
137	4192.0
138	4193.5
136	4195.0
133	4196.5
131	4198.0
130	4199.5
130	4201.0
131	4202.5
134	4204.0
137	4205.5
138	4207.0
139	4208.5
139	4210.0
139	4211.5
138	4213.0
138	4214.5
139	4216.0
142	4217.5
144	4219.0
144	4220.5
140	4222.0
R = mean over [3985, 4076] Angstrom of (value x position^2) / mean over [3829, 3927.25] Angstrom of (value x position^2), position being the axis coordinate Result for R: 1.2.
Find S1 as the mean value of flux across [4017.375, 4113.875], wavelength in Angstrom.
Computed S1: 138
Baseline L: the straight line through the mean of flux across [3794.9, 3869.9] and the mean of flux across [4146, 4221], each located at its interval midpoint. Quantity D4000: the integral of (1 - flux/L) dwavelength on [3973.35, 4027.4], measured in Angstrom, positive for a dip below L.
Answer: -4.1 Angstrom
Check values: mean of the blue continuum 121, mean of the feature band 137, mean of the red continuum 135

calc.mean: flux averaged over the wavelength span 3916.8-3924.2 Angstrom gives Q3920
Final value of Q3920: 128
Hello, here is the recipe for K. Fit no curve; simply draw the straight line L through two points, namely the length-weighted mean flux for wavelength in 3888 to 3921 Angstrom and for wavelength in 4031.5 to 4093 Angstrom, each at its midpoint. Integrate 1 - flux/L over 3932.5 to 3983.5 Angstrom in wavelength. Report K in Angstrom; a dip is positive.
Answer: 7.8 Angstrom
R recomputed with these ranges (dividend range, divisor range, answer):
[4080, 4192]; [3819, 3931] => 1.24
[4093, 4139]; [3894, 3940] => 1.20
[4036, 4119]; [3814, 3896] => 1.26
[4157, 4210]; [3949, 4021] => 1.16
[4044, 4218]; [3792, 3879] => 1.29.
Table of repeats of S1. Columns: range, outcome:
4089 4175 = 134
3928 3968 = 112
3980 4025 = 141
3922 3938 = 106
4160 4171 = 136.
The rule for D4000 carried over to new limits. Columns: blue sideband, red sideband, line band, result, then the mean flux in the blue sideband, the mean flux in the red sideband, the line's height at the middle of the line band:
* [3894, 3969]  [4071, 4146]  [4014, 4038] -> -3.15 Angstrom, 121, 134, 128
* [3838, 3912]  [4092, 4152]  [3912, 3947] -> 2.84 Angstrom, 126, 134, 128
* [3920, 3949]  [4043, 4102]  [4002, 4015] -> -1.77 Angstrom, 113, 136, 126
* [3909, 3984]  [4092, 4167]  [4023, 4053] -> -4.30 Angstrom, 117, 134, 125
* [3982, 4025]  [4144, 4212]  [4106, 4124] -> 0.94 Angstrom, 142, 135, 137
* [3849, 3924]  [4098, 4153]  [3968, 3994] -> 1.80 Angstrom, 129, 135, 131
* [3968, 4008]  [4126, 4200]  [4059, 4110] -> -0.69 Angstrom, 129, 135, 132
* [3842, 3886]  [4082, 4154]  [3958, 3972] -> 2.96 Angstrom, 127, 134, 130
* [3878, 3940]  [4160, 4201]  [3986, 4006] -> -2.38 Angstrom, 121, 134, 125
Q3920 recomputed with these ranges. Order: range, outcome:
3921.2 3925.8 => 125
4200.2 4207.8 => 134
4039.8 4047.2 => 143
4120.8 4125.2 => 135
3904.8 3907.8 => 138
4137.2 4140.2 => 142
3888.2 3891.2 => 117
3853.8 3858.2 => 134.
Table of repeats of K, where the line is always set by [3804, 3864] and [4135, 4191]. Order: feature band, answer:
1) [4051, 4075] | -1.1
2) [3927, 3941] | 2.7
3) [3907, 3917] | -1.2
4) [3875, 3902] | 0.8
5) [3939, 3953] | 0.2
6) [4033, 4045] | -1.6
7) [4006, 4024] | -2.3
